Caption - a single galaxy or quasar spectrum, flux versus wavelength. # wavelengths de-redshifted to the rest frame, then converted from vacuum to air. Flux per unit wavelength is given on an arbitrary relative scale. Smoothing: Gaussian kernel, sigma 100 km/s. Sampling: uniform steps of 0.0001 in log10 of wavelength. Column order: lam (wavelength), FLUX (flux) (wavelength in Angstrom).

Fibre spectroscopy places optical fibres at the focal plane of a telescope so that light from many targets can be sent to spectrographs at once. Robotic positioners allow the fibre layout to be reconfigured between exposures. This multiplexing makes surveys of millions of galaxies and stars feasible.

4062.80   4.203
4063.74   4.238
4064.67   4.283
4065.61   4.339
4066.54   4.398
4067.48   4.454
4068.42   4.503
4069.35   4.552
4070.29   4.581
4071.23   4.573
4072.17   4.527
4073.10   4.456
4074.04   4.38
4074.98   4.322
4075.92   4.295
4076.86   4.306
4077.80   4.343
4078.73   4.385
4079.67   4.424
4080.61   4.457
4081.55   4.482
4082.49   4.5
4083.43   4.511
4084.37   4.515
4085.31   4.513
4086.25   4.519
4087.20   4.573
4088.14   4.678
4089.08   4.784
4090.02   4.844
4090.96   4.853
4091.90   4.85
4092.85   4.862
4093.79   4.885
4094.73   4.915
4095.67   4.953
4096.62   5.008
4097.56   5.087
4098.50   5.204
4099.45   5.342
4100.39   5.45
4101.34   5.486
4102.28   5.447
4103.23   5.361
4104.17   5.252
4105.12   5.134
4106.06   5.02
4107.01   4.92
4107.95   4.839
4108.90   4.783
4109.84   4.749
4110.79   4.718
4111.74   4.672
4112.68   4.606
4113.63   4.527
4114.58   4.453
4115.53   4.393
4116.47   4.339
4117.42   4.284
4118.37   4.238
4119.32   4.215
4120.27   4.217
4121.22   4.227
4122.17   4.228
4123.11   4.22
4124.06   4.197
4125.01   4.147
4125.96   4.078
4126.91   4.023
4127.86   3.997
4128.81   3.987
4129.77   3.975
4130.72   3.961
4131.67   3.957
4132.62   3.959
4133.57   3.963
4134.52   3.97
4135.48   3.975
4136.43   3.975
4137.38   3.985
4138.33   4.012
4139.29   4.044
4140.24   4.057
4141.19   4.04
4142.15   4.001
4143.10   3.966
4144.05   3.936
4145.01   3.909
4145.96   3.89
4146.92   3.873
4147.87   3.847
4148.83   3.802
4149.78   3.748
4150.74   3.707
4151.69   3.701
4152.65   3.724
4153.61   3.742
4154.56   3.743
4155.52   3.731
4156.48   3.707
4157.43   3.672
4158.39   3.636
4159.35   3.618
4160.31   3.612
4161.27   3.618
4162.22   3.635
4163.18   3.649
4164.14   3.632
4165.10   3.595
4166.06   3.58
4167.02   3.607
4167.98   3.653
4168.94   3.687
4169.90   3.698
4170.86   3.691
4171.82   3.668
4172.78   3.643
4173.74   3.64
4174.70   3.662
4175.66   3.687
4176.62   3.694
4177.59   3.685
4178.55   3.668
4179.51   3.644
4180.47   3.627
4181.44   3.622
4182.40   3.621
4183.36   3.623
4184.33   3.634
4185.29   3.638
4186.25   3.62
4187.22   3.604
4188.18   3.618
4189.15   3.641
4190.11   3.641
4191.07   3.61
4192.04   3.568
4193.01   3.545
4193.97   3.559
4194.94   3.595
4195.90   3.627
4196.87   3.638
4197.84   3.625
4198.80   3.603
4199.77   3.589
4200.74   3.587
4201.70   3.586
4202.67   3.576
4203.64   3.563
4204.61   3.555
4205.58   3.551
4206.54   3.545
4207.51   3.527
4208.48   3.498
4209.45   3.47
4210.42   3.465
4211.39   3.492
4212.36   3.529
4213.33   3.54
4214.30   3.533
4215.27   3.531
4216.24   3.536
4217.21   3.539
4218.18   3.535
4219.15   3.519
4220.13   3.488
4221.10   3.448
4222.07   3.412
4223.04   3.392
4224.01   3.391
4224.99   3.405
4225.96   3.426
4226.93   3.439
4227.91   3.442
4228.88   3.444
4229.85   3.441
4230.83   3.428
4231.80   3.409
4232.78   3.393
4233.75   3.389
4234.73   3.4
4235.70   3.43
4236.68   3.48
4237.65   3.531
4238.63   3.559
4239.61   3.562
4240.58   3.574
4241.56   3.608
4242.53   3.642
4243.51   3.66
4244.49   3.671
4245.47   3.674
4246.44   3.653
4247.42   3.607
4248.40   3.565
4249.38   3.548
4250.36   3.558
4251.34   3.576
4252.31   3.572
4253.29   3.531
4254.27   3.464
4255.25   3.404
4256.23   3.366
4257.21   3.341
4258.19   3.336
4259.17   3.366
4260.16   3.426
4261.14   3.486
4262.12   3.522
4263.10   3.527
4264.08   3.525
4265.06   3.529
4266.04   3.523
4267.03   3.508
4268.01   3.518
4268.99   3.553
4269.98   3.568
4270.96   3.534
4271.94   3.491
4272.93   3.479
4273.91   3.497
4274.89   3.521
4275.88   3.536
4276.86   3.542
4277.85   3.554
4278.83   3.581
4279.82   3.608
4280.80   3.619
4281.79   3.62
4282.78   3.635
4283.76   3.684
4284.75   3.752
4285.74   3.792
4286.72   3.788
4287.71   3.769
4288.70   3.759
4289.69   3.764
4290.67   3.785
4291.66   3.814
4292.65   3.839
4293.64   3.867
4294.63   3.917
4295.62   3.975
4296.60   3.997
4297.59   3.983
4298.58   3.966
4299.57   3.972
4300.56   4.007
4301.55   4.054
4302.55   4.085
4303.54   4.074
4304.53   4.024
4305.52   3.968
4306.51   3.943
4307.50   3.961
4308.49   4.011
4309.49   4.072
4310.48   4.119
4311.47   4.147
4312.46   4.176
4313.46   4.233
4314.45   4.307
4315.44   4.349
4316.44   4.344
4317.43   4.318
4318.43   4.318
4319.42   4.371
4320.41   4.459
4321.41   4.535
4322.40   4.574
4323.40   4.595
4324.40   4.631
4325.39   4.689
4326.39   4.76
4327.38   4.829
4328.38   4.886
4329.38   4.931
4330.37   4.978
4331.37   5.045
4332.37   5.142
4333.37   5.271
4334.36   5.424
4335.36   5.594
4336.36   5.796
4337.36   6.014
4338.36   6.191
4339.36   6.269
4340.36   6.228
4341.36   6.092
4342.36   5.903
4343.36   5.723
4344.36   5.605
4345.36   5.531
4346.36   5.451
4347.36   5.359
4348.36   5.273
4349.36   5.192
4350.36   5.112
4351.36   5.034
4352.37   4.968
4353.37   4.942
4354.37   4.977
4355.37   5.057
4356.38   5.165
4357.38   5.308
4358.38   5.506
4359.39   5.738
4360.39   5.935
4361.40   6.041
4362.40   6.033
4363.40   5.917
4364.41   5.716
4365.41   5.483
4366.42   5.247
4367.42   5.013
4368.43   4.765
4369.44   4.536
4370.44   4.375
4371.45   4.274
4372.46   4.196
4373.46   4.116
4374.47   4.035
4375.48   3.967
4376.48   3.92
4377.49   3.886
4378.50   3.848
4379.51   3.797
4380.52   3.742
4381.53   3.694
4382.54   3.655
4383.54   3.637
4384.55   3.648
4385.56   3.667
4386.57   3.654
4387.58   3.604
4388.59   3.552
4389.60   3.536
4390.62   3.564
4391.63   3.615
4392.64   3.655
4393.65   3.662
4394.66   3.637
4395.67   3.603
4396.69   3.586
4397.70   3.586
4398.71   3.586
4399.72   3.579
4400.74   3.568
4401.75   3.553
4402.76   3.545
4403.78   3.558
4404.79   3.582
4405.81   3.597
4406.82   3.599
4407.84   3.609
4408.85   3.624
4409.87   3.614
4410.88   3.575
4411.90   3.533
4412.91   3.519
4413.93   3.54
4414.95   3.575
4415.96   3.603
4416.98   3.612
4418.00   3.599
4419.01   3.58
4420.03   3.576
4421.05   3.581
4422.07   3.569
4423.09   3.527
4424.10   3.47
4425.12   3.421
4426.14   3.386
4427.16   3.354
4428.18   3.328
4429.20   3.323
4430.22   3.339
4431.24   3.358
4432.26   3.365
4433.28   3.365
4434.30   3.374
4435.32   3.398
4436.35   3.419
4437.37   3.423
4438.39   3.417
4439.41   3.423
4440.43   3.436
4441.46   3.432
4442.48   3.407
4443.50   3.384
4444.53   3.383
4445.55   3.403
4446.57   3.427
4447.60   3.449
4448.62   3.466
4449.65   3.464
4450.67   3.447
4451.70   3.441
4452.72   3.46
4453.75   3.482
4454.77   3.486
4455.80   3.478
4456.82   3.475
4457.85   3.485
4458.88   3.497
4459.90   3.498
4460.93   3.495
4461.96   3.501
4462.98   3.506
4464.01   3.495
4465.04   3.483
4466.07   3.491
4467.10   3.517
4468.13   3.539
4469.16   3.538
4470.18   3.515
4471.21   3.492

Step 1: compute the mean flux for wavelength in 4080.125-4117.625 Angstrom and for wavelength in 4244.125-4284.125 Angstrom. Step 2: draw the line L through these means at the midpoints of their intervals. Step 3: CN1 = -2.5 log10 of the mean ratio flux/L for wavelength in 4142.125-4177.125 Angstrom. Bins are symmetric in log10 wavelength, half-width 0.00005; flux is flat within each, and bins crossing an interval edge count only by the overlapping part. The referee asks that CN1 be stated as 0.17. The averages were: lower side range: 4.82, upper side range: 3.53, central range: 3.72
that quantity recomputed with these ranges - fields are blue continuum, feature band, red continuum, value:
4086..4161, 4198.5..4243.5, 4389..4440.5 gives 0.16 mag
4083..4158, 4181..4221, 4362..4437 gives 0.18 mag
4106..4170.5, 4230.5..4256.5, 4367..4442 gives 0.10 mag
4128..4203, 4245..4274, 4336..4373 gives 0.28 mag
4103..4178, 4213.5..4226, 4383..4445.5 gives 0.12 mag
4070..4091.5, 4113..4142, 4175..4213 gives 0.00 mag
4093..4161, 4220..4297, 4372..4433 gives 0.12 mag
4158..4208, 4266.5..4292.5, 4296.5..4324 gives 0.12 mag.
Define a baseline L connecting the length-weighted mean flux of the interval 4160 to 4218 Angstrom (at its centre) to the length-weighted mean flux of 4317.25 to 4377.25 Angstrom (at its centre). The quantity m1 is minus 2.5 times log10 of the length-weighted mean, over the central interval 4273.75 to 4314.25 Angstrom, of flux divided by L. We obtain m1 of 0.19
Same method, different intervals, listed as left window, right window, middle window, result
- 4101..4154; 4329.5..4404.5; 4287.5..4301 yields 0.168 mag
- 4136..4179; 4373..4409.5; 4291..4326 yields -0.127 mag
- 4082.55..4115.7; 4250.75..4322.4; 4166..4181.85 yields 0.212 mag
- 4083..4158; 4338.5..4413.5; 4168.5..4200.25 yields 0.205 mag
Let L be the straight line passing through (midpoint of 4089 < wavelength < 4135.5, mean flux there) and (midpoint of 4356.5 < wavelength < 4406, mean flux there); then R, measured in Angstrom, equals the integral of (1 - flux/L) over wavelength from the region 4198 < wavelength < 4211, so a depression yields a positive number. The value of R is 2.7 Angstrom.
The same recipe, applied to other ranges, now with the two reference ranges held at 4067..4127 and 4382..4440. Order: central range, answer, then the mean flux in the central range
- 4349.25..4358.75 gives -3.5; 5.12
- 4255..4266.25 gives 1.7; 3.45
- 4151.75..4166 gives 2.4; 3.66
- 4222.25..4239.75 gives 3.1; 3.44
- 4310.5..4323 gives -1.5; 4.34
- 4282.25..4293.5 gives 0.6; 3.76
